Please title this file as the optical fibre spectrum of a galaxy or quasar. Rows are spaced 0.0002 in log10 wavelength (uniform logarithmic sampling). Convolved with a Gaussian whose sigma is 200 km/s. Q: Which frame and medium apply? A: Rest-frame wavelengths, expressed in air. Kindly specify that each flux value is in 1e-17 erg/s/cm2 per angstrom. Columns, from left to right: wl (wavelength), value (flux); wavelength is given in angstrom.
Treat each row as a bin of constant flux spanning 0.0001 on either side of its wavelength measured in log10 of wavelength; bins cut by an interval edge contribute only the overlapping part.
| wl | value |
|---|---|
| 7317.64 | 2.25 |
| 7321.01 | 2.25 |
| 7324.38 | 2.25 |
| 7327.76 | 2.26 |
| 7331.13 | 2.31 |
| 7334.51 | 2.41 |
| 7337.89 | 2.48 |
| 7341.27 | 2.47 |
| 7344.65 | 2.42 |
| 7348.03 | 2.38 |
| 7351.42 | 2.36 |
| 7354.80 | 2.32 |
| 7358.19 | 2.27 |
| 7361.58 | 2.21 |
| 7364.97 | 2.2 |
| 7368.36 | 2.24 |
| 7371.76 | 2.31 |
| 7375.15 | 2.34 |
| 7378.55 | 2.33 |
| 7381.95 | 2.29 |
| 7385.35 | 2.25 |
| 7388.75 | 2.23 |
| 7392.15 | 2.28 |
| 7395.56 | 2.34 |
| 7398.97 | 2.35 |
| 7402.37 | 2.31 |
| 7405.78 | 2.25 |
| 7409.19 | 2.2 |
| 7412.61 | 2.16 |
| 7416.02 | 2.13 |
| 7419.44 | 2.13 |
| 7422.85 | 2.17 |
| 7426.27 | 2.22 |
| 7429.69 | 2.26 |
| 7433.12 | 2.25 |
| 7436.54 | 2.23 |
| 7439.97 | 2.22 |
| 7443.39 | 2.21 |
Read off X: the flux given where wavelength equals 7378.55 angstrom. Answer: 2.33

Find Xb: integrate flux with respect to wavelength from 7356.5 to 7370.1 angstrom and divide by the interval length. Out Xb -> 2.23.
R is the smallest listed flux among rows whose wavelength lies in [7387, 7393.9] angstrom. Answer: 2.23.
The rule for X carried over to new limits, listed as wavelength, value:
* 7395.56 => 2.34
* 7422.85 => 2.17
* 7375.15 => 2.34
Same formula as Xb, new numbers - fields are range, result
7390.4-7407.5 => 2.31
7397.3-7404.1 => 2.33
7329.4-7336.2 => 2.36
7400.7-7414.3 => 2.23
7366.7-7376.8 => 2.3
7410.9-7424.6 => 2.15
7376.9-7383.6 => 2.31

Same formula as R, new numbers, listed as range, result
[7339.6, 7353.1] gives 2.36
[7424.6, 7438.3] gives 2.22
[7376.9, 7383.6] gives 2.29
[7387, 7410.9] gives 2.2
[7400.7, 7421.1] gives 2.13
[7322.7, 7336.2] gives 2.25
